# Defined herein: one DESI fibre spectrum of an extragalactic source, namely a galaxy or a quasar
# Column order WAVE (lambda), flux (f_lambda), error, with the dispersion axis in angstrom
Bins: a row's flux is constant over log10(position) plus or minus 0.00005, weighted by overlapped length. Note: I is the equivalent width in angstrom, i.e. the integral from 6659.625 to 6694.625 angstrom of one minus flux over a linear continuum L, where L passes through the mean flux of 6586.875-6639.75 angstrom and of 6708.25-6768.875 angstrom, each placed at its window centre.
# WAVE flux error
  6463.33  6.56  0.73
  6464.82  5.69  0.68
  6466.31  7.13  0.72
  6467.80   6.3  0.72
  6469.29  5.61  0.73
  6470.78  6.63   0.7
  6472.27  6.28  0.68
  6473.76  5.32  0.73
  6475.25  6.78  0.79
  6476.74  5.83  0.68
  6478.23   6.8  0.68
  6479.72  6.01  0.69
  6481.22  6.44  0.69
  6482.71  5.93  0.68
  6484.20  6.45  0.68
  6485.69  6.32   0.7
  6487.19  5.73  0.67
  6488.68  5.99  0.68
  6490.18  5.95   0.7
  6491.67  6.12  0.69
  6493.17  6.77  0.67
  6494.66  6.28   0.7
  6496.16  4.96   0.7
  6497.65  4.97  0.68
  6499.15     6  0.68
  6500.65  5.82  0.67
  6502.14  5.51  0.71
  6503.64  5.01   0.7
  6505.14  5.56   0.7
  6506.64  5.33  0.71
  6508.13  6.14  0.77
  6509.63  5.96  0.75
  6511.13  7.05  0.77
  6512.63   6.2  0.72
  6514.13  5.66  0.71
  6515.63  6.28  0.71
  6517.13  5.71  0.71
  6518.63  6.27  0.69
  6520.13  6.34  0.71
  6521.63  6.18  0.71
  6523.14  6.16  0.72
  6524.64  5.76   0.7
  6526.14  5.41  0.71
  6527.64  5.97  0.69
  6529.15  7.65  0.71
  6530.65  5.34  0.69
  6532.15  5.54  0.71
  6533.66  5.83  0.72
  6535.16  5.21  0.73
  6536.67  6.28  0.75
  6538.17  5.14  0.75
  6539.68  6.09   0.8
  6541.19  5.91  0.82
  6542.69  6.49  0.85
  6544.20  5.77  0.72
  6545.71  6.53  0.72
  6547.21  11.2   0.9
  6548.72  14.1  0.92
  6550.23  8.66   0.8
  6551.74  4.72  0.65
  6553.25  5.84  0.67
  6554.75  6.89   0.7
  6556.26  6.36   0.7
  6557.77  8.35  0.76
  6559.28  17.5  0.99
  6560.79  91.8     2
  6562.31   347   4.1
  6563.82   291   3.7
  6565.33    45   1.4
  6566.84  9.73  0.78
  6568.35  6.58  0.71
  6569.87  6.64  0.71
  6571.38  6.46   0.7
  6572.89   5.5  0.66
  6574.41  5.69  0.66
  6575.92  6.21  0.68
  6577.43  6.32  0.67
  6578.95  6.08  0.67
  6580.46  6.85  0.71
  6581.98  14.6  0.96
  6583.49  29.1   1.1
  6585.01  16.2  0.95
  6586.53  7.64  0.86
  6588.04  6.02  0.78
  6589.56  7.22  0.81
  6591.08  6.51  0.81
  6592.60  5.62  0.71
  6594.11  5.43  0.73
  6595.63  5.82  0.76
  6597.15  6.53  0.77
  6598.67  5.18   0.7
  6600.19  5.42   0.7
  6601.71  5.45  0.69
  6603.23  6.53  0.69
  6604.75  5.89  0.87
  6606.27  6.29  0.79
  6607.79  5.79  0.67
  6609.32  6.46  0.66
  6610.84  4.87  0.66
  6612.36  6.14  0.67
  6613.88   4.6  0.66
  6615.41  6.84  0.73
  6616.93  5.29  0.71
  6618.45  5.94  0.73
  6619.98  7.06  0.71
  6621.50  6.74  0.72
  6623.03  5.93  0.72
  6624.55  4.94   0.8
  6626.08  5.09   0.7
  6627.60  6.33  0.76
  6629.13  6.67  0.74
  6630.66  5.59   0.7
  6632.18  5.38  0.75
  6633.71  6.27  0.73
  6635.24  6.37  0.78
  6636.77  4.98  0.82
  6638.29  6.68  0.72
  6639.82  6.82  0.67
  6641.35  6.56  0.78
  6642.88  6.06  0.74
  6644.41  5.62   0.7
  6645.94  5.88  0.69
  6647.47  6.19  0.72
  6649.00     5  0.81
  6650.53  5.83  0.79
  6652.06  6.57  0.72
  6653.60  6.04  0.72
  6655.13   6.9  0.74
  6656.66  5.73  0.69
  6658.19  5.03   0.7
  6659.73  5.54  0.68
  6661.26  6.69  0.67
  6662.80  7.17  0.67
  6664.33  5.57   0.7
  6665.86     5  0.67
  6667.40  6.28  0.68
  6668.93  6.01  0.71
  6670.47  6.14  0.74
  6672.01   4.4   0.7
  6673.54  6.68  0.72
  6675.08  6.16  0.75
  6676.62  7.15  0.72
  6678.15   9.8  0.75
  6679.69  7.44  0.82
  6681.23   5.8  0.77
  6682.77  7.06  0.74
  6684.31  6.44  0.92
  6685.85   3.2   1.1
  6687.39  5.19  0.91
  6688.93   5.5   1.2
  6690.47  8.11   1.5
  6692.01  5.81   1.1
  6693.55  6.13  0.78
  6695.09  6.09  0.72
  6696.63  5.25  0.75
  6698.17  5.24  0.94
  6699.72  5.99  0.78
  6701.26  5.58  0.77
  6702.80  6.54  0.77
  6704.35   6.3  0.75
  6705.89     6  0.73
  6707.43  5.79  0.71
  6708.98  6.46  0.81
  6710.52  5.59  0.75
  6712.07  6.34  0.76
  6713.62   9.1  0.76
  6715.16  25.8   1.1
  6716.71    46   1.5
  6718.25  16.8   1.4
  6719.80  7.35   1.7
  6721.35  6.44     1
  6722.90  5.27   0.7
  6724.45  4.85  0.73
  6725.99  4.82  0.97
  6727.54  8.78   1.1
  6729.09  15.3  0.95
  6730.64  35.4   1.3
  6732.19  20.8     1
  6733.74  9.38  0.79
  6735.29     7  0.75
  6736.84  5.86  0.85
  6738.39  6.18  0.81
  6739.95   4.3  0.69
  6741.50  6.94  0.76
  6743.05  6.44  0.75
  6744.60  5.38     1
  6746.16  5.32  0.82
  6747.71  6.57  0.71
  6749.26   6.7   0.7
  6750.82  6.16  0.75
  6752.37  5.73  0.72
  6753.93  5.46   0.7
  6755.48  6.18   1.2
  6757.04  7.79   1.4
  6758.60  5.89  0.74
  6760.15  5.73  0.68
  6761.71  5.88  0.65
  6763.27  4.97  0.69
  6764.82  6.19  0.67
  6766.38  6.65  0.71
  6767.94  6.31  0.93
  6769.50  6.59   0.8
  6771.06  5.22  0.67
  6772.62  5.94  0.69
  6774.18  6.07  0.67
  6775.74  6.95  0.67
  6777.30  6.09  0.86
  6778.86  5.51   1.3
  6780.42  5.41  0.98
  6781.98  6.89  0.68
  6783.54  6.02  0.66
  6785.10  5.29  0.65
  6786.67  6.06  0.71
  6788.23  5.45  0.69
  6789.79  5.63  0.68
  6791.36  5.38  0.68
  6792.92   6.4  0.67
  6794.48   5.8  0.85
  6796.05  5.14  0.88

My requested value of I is 6.7 angstrom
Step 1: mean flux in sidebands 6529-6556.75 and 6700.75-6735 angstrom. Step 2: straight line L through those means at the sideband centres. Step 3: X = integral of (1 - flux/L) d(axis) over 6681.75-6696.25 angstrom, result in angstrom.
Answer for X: 6.8 angstrom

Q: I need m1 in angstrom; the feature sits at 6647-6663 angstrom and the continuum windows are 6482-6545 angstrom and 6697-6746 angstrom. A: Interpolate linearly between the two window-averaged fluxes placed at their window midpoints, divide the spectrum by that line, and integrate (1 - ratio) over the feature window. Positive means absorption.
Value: 5.06 angstrom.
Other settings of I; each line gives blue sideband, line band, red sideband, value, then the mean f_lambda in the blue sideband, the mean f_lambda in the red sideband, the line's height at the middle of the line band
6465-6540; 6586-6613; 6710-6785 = 4.0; 6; 8.77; 7.09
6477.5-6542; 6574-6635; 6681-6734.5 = 5.1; 5.95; 9.78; 7.78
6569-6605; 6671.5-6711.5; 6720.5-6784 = 7.7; 7.89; 7.45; 7.61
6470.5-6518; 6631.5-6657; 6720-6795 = 2.4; 5.99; 7.2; 6.68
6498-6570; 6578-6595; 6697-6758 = 8.0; 22.4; 9.39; 18.9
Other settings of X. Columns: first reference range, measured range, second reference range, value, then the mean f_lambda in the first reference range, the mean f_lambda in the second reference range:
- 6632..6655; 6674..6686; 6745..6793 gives -1.5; 6.06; 6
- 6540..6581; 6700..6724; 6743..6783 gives 4.0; 35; 6.07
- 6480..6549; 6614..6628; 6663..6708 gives 0.4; 6.19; 6.11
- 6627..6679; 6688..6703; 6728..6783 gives 1.7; 6.15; 7.68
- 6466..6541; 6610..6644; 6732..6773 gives 1.6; 5.99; 6.53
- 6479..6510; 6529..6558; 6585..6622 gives -3.9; 5.87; 6.26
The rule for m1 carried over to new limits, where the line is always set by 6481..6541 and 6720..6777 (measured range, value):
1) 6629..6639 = 1.3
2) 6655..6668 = 2.0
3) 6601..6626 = 2.9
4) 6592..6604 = 1.5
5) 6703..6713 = 1.6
